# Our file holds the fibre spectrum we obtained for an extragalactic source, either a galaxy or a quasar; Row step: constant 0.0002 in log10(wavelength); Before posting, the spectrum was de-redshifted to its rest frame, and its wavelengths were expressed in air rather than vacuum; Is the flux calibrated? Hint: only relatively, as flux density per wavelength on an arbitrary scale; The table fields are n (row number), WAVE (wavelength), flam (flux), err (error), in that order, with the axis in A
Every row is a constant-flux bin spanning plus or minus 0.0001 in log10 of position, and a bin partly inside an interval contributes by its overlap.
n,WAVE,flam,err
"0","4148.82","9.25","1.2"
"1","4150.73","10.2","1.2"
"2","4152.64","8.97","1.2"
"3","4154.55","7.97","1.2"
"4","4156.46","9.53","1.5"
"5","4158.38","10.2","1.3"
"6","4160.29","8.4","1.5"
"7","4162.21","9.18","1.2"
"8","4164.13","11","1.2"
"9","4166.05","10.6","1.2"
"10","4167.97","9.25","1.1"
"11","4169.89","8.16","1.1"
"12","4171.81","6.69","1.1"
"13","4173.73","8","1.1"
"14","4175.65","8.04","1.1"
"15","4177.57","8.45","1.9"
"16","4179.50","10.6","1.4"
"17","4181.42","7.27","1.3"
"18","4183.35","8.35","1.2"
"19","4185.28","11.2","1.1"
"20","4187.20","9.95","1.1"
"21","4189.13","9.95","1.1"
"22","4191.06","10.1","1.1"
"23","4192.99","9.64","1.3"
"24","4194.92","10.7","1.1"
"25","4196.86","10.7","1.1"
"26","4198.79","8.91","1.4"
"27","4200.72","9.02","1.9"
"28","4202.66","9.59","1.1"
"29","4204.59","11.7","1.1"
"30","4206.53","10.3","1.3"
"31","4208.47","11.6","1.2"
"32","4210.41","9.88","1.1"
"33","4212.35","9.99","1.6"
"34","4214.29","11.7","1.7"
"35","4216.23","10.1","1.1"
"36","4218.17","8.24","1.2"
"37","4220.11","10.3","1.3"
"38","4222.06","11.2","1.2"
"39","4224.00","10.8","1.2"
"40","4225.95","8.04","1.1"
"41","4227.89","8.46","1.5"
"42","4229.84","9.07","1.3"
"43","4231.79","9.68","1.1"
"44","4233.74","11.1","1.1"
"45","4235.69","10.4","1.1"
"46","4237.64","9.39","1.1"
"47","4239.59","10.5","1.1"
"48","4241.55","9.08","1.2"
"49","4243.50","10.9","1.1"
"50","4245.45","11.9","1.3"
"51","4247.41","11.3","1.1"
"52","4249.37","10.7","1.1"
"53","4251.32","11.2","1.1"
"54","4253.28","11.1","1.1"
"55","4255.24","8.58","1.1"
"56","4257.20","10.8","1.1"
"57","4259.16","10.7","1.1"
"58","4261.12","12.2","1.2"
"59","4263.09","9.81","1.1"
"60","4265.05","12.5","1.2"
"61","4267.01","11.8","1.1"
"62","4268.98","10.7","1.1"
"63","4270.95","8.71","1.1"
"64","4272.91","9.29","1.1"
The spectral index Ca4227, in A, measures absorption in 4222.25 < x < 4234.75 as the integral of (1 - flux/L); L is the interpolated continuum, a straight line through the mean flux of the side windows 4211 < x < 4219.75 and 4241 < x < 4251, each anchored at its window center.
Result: 0.92 A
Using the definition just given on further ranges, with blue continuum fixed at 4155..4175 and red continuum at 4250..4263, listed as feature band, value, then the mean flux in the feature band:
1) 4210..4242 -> 0.8 A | 9.89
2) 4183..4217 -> -1.9 A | 10.2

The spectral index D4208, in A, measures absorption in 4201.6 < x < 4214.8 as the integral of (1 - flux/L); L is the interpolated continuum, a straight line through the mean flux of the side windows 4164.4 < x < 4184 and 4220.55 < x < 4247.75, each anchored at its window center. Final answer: -1.6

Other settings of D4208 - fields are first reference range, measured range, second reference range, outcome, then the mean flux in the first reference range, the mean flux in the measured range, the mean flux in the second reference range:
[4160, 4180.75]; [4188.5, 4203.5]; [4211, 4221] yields -0.41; 8.94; 9.82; 10.1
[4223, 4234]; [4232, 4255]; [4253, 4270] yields -1.13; 9.43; 10.6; 10.9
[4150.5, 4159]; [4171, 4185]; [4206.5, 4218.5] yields 1.95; 9.27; 8.36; 10.4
